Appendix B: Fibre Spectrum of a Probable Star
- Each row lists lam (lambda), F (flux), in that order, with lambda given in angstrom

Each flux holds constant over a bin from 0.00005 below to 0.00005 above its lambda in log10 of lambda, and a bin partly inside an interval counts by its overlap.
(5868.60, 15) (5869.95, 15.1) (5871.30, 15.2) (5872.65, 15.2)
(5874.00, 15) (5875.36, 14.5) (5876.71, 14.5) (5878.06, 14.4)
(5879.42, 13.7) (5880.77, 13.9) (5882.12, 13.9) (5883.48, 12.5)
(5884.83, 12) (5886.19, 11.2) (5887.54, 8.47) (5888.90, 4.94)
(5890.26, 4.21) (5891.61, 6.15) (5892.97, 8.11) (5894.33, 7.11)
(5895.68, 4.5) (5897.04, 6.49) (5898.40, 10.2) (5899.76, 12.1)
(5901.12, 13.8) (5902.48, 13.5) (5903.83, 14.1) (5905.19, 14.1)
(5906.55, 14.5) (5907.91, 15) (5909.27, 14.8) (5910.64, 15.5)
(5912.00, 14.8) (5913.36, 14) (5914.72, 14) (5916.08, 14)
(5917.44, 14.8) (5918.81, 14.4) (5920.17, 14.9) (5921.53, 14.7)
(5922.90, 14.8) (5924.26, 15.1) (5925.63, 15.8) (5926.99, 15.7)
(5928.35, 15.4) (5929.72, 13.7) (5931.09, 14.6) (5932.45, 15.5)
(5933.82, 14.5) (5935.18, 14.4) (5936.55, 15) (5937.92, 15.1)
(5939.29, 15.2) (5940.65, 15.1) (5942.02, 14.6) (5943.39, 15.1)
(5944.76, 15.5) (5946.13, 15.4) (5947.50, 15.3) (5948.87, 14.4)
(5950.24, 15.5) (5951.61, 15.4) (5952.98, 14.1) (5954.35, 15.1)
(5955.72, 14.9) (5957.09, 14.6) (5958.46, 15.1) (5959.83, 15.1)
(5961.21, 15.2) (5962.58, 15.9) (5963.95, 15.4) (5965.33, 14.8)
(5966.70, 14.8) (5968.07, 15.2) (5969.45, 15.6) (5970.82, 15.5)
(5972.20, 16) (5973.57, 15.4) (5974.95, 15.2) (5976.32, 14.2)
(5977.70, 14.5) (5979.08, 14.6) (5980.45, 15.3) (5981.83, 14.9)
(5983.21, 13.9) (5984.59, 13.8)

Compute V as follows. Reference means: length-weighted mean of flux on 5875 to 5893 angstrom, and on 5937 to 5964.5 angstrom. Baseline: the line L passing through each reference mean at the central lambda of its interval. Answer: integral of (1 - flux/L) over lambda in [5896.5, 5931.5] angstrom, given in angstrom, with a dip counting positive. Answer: -3.37 angstrom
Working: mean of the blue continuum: 10.9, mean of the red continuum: 15.1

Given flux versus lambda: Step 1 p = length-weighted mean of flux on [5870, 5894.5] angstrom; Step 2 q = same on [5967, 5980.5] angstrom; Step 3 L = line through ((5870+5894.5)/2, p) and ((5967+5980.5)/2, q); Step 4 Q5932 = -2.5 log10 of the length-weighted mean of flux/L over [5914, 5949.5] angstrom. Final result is -0.11 mag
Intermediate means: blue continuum 11.6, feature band 14.9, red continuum 15.1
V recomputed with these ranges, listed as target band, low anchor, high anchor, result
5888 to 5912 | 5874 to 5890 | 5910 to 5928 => 5.2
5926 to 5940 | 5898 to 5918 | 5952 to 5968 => -0.4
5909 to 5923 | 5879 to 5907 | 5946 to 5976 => -3.0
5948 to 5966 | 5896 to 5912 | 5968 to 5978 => -0.4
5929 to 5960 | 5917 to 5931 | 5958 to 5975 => 0.4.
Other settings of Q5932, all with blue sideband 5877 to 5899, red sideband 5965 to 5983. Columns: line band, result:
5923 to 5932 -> -0.24 mag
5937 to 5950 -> -0.15 mag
